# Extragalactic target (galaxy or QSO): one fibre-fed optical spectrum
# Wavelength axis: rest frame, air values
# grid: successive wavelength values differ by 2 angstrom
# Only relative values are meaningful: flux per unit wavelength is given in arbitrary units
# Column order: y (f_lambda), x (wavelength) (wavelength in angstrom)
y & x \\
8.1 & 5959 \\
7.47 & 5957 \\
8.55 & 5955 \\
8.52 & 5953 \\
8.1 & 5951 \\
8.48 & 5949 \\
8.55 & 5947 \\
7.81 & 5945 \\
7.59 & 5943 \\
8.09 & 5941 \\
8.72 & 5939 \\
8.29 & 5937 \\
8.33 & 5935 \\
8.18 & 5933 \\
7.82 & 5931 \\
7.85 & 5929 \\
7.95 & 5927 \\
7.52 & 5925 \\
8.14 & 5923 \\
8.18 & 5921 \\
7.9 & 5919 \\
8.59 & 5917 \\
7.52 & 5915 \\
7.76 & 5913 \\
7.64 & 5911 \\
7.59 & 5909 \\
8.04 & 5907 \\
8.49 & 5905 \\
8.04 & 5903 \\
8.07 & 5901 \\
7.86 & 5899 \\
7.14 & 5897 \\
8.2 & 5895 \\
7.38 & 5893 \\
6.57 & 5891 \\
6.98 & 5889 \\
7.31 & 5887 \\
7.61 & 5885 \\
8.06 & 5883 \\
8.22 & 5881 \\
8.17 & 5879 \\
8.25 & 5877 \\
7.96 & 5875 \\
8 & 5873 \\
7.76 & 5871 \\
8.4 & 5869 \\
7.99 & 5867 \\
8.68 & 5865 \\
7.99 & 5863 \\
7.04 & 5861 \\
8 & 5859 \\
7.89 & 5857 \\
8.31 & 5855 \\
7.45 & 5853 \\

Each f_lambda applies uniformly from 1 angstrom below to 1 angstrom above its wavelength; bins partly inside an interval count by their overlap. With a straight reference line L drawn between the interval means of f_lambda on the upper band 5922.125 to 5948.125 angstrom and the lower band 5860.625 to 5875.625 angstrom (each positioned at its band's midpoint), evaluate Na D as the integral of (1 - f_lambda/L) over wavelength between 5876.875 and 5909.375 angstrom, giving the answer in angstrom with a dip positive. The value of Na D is 1.1 angstrom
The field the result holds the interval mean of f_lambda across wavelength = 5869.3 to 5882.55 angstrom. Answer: 8.08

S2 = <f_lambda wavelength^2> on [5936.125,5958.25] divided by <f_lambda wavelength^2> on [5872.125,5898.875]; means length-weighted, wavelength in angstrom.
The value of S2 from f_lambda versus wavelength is 1.1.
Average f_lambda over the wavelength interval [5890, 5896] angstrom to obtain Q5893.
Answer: 7.38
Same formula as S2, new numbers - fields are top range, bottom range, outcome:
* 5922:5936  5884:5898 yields 1.10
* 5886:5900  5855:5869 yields 0.93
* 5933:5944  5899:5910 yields 1.03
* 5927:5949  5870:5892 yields 1.07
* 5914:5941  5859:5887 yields 1.03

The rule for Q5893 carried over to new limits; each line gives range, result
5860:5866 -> 7.9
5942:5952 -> 8.11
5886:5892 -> 6.95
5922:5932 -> 7.86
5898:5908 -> 8.1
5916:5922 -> 8.22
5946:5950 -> 8.52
